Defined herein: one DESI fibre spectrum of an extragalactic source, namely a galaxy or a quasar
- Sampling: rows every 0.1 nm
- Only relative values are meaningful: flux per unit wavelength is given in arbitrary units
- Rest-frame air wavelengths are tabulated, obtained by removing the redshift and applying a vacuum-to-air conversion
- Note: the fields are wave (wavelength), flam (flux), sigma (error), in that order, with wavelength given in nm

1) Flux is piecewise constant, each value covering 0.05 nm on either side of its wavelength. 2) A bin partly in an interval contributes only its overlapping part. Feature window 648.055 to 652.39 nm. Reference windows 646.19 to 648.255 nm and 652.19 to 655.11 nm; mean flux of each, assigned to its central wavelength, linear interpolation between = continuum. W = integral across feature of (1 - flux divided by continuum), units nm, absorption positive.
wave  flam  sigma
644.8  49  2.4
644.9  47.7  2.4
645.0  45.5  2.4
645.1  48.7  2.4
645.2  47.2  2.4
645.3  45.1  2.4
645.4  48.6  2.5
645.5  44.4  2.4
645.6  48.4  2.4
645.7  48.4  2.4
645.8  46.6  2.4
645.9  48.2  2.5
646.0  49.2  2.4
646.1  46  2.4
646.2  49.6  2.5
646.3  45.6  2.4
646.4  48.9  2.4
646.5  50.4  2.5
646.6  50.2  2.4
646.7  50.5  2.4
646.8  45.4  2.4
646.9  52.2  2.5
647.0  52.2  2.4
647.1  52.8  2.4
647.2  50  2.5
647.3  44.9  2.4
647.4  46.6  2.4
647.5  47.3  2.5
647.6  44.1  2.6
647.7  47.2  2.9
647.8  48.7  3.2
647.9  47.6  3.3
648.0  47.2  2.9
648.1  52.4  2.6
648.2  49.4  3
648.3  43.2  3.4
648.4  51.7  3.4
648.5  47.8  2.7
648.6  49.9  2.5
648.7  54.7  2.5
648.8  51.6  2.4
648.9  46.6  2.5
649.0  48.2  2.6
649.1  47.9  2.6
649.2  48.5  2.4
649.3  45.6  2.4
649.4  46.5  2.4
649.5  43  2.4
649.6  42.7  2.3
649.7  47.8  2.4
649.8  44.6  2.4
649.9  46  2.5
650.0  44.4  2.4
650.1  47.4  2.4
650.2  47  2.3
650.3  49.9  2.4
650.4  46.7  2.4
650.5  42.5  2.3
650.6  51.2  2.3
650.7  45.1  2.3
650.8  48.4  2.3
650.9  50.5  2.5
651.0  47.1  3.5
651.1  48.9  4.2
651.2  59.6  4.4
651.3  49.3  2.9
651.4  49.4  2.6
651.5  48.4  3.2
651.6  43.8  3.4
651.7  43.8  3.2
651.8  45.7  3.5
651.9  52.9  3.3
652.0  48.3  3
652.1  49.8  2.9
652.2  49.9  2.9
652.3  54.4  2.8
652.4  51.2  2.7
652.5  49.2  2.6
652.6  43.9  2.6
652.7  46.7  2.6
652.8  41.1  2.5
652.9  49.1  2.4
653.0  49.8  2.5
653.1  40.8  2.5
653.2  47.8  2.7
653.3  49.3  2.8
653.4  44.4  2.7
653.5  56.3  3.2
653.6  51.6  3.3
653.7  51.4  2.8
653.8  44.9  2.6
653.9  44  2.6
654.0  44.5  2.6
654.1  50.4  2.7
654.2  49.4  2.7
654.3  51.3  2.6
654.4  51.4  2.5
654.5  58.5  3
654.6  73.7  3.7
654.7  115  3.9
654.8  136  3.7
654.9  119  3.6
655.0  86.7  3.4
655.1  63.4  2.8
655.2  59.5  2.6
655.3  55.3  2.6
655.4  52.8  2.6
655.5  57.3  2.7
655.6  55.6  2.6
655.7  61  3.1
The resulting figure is 0.42 nm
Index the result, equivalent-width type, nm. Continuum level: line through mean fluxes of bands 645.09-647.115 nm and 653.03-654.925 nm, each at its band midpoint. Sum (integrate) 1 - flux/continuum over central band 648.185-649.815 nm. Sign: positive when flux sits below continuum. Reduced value 0.17 nm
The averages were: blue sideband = 48.4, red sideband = 61.2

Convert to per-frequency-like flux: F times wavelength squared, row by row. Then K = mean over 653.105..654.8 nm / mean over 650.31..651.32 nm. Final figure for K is 1.2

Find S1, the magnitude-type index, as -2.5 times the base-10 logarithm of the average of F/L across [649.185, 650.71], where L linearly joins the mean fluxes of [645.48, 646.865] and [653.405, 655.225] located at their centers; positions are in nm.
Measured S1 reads 0.22 mag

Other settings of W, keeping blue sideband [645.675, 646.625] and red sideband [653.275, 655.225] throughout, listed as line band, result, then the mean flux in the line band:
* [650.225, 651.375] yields 0.18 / 49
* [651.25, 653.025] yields 0.37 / 48.1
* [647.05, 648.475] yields 0.10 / 48.1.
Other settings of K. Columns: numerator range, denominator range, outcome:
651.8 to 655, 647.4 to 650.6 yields 1.23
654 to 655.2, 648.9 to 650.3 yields 1.66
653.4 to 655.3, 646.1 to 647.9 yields 1.39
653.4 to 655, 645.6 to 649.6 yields 1.40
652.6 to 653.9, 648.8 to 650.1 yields 1.04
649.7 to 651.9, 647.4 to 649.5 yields 1.00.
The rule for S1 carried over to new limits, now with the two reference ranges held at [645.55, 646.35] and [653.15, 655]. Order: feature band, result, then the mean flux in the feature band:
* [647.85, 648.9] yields 0.07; 49.4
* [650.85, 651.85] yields 0.20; 48.7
